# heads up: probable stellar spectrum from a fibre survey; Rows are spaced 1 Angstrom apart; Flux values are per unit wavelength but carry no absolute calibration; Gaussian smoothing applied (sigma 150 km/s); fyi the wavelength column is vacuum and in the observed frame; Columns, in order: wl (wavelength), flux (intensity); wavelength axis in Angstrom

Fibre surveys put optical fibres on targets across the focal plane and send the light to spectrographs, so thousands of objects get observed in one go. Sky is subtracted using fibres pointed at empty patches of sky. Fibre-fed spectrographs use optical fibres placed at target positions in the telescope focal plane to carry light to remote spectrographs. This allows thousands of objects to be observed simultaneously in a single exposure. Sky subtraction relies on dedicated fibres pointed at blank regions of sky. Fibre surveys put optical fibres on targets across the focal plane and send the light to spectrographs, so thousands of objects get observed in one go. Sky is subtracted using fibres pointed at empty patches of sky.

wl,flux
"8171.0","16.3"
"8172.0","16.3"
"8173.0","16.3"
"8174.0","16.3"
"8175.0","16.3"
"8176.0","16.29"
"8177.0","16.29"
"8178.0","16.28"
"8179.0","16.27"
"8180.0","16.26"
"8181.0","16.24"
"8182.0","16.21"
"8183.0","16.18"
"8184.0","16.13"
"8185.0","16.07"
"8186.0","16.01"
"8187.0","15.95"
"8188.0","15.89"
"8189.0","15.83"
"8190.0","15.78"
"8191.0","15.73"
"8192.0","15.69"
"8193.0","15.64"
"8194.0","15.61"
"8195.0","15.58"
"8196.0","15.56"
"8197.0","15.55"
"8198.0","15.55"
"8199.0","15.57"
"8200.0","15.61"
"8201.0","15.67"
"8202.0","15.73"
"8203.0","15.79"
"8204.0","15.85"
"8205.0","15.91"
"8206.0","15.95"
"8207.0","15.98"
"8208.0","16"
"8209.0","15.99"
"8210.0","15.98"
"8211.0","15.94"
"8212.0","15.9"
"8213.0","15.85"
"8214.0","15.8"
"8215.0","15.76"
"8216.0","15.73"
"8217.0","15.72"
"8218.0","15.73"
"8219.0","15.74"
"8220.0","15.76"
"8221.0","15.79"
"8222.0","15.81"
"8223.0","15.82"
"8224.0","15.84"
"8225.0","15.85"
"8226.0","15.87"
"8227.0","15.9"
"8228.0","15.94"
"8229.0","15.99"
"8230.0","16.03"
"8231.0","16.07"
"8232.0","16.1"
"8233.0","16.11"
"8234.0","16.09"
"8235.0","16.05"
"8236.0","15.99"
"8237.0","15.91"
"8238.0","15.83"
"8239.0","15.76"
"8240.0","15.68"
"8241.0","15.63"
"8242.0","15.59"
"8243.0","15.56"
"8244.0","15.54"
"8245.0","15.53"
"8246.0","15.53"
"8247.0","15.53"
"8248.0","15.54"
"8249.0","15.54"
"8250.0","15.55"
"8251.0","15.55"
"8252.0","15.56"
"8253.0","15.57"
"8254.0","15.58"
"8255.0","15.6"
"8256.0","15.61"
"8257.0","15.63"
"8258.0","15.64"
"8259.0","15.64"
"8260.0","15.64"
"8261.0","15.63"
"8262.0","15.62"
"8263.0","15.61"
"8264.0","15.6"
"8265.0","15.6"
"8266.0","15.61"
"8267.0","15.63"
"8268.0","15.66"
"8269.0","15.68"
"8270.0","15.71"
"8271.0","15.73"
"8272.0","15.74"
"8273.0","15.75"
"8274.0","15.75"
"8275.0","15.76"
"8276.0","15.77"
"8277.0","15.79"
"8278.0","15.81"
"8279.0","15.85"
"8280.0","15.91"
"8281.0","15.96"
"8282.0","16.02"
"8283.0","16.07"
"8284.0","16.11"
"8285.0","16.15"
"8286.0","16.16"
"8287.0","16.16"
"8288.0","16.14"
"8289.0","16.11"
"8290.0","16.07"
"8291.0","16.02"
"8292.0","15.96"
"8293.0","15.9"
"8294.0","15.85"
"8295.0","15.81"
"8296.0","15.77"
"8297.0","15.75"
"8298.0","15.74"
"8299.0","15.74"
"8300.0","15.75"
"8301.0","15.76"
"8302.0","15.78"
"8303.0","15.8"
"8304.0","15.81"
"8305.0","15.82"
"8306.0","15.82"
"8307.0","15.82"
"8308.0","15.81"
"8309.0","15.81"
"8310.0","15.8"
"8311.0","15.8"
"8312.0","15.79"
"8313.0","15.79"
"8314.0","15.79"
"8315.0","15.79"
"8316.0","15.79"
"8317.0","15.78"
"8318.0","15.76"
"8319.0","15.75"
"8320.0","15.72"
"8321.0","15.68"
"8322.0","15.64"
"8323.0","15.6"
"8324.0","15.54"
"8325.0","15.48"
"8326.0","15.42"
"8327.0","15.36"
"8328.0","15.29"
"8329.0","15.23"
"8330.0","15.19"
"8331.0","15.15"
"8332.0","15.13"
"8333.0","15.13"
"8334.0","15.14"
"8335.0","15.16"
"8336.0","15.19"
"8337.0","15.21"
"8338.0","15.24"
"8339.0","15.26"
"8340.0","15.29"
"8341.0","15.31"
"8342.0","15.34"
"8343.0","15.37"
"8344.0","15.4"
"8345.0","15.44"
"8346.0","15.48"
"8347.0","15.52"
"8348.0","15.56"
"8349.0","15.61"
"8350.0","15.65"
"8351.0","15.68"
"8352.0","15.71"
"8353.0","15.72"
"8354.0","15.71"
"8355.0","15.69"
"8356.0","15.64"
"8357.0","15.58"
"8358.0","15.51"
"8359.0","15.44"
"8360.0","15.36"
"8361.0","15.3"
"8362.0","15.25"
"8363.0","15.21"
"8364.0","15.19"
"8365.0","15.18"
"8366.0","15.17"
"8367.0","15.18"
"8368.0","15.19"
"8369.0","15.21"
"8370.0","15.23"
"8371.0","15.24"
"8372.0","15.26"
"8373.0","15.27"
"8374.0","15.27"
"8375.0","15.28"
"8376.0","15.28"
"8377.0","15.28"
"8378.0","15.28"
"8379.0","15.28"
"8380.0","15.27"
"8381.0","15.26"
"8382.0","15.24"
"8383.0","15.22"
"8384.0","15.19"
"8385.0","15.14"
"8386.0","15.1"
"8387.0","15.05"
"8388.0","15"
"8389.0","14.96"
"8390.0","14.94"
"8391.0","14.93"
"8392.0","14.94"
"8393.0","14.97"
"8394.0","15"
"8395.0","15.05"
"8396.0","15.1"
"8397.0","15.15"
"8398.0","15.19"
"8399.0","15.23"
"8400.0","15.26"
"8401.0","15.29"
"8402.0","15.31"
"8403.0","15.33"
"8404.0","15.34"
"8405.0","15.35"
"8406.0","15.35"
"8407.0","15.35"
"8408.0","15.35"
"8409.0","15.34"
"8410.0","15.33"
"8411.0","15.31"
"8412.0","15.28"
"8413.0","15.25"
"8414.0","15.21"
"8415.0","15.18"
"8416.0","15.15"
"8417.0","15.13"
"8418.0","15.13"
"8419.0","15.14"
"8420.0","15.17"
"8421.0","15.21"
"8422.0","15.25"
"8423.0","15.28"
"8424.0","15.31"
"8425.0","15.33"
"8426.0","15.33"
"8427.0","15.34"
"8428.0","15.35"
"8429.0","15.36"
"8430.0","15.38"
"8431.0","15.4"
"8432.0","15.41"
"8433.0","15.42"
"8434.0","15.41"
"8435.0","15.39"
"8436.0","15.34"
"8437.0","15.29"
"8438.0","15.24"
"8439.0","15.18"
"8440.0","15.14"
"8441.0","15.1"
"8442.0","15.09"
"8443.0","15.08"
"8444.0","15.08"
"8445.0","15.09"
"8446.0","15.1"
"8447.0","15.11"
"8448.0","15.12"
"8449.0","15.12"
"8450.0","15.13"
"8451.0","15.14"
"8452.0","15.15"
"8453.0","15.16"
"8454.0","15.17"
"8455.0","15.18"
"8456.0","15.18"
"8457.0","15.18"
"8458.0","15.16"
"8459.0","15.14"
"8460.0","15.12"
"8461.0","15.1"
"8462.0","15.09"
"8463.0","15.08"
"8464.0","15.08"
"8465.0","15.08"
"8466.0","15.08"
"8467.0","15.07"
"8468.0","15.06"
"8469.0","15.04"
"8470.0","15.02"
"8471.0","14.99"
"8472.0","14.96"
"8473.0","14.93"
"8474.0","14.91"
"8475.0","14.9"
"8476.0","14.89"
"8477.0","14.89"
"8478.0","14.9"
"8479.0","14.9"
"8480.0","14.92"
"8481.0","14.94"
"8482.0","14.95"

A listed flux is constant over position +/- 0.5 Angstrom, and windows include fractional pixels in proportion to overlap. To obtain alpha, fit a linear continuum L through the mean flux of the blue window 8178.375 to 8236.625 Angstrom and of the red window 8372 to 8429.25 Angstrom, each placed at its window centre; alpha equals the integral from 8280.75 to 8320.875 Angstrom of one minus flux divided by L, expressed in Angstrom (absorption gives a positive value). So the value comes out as -0.8 Angstrom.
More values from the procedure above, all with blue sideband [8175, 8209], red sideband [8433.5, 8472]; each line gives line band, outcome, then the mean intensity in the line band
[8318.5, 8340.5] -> 0.21 Angstrom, 15.4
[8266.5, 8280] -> -0.07 Angstrom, 15.7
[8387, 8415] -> 0.19 Angstrom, 15.2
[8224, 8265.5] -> 0.06 Angstrom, 15.7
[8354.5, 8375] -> 0.10 Angstrom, 15.3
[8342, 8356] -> -0.12 Angstrom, 15.6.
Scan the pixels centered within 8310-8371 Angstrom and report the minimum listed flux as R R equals 15.13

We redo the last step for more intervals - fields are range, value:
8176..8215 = 15.55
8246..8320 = 15.53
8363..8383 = 15.17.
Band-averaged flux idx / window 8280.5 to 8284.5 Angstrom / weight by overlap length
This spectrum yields 16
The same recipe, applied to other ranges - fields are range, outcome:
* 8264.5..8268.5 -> 15.6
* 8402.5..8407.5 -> 15.3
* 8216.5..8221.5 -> 15.7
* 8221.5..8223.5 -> 15.8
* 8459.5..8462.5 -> 15.1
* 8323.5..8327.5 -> 15.4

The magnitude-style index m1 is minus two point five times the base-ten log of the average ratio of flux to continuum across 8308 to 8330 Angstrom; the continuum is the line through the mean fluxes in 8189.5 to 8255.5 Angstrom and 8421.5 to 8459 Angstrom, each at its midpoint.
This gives -0.01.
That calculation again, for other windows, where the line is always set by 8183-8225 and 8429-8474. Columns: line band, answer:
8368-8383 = 0.01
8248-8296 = -0.01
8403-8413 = 0.00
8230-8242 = -0.01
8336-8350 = 0.00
